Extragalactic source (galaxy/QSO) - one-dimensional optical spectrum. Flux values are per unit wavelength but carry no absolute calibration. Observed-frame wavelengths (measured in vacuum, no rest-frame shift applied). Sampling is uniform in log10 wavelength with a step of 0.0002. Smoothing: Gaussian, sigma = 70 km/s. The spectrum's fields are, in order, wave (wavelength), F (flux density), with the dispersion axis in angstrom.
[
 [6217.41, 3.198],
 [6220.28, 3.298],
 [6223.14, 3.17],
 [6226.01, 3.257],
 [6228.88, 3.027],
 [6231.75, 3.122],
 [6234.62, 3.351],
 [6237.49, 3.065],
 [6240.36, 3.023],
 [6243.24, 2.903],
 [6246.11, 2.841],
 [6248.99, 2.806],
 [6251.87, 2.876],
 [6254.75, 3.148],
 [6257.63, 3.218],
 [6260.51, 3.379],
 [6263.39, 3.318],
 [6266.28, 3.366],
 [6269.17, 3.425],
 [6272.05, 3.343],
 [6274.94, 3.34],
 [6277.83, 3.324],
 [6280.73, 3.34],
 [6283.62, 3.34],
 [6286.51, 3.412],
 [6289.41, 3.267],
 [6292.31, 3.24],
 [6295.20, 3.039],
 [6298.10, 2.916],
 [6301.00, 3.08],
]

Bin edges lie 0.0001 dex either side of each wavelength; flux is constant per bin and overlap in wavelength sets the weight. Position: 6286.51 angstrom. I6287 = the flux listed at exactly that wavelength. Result 3.412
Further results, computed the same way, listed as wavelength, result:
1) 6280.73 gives 3.34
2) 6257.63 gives 3.218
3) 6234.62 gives 3.351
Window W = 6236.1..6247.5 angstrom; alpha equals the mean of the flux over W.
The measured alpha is 2.96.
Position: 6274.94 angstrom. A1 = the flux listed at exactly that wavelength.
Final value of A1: 3.34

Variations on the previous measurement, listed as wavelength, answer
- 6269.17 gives 3.425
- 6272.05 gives 3.343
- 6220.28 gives 3.298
